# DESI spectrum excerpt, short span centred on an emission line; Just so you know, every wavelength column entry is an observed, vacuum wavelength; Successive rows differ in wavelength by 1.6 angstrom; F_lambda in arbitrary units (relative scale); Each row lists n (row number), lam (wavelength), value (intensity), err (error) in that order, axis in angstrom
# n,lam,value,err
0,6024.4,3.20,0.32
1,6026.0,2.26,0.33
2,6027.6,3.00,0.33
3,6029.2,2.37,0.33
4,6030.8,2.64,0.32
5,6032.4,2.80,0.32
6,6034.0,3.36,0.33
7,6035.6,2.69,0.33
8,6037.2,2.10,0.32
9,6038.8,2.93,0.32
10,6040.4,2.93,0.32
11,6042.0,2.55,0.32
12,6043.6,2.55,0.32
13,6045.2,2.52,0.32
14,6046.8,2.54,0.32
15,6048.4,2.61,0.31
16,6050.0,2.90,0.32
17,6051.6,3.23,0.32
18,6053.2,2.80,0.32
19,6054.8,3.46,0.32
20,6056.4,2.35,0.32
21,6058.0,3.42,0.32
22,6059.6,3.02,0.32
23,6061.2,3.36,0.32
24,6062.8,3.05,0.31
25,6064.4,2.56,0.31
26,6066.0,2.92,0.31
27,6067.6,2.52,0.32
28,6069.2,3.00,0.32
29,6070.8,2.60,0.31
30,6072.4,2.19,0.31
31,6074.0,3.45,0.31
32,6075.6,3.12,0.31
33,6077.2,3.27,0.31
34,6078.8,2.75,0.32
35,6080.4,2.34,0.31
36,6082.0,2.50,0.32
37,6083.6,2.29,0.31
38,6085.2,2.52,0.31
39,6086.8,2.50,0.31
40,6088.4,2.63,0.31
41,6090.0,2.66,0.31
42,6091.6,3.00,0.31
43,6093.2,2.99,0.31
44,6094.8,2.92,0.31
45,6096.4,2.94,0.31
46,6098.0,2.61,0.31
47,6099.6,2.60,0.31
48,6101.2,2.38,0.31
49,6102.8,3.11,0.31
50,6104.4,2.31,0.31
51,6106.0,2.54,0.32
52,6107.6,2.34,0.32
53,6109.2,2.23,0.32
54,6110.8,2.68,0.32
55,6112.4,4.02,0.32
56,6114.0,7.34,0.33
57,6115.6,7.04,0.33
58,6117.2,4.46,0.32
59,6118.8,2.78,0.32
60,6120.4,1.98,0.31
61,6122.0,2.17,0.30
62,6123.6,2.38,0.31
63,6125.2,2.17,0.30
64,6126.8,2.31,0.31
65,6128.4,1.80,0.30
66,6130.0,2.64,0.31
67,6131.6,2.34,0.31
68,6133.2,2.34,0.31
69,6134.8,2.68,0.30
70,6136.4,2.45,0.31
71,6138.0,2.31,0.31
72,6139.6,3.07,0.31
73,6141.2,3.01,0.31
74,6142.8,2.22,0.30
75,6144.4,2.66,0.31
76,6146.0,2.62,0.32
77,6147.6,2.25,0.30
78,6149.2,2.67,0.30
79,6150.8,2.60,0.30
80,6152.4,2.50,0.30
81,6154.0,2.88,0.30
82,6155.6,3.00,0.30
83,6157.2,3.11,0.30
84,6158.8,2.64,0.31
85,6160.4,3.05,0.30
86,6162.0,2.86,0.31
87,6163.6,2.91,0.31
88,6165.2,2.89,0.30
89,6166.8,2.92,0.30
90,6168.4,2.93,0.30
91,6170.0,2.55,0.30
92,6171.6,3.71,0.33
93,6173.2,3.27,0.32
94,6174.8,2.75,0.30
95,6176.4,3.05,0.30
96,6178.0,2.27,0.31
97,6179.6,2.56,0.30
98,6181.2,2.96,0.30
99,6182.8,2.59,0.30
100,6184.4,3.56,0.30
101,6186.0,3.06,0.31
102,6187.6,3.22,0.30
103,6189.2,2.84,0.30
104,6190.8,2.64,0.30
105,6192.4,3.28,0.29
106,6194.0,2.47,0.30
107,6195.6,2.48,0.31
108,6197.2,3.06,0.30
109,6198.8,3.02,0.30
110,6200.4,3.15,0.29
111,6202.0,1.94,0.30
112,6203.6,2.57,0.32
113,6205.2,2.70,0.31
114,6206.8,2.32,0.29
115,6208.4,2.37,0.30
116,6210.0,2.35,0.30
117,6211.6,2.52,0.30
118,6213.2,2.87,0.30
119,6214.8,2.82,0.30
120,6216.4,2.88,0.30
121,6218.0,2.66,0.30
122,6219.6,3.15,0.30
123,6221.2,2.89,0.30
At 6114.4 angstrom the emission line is H-beta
